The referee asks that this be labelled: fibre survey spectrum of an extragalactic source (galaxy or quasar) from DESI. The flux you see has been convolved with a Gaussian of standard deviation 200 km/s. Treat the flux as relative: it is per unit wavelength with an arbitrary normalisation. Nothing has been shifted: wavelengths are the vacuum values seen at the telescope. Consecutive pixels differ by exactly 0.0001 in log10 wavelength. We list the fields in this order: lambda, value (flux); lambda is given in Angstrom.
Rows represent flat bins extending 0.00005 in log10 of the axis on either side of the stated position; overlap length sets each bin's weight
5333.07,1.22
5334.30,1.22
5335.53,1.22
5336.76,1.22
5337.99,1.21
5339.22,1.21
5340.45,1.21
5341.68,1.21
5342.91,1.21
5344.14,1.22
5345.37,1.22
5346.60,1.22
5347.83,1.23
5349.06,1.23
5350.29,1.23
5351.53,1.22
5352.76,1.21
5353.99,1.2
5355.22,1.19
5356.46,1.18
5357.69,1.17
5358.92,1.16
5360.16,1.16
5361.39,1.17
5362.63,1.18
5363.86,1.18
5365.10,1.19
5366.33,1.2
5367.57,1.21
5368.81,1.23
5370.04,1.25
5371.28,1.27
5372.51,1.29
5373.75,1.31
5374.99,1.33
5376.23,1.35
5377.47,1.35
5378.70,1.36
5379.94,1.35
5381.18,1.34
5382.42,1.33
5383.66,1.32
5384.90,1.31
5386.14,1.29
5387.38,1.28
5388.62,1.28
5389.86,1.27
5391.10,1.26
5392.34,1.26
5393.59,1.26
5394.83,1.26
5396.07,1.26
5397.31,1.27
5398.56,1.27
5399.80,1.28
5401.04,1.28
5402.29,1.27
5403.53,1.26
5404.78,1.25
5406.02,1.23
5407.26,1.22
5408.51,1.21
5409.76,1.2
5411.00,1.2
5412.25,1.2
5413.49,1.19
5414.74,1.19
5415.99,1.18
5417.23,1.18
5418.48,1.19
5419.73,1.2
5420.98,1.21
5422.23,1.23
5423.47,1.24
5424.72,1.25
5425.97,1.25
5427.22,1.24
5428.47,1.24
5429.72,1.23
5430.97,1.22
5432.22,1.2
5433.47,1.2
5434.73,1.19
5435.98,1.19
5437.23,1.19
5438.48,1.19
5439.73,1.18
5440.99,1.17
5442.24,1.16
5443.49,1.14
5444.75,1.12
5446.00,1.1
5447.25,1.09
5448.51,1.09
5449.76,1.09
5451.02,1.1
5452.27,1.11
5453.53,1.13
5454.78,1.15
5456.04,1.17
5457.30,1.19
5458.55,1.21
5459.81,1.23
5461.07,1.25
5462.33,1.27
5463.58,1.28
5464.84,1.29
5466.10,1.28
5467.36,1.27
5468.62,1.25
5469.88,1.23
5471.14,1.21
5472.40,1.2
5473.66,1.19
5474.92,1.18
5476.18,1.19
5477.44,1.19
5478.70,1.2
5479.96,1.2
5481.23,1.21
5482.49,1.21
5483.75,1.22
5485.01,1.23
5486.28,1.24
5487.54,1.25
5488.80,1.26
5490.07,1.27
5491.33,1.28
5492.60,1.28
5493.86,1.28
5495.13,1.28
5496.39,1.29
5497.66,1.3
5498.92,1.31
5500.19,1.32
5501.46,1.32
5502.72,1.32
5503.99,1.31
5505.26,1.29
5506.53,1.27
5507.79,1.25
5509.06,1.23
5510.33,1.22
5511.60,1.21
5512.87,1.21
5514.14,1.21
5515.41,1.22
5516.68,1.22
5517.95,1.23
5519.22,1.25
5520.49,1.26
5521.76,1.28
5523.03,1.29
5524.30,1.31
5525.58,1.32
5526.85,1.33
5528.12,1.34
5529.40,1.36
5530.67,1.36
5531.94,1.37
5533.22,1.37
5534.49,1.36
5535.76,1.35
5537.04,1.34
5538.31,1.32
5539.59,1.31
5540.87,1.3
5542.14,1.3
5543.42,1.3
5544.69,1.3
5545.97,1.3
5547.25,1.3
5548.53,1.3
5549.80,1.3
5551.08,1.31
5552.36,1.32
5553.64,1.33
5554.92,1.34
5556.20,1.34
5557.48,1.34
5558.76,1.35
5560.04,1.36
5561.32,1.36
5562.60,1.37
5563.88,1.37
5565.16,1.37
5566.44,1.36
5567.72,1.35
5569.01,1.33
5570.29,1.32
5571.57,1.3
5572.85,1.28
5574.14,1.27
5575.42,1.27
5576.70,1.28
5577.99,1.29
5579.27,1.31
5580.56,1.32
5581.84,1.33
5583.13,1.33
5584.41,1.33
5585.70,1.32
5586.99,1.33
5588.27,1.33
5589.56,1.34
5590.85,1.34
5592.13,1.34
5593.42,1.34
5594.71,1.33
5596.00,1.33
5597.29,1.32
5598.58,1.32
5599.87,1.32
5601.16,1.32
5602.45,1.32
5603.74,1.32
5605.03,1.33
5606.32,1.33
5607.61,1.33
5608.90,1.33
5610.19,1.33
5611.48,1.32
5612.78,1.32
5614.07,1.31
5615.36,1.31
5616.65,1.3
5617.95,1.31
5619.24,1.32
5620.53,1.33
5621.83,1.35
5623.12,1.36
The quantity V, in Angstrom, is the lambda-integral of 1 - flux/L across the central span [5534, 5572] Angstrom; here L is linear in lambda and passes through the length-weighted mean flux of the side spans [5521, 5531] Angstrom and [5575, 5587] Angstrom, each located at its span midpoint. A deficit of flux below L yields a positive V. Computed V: -0.4 Angstrom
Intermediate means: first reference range 1.32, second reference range 1.31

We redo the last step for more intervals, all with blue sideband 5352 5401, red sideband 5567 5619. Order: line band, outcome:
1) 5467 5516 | 1.7 Angstrom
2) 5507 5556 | 0.2 Angstrom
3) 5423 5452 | 2.3 Angstrom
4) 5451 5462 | 0.9 Angstrom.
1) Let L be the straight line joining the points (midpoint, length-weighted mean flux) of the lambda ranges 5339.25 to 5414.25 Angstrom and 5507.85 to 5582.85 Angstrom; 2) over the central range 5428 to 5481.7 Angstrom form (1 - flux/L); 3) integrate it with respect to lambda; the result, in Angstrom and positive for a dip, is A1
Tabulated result 3.6 Angstrom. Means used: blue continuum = 1.25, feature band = 1.19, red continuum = 1.31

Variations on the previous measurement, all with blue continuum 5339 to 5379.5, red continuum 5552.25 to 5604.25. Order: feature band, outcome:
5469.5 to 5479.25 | 0.6 Angstrom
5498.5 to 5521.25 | 0.7 Angstrom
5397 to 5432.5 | 0.8 Angstrom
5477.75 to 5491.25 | 0.6 Angstrom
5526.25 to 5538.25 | -0.4 Angstrom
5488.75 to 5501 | 0.0 Angstrom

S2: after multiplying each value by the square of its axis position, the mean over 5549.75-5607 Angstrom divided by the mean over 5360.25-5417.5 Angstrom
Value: 1.13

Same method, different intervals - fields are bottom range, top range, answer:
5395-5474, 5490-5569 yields 1.12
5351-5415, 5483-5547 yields 1.08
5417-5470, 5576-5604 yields 1.17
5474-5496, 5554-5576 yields 1.11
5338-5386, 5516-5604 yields 1.14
